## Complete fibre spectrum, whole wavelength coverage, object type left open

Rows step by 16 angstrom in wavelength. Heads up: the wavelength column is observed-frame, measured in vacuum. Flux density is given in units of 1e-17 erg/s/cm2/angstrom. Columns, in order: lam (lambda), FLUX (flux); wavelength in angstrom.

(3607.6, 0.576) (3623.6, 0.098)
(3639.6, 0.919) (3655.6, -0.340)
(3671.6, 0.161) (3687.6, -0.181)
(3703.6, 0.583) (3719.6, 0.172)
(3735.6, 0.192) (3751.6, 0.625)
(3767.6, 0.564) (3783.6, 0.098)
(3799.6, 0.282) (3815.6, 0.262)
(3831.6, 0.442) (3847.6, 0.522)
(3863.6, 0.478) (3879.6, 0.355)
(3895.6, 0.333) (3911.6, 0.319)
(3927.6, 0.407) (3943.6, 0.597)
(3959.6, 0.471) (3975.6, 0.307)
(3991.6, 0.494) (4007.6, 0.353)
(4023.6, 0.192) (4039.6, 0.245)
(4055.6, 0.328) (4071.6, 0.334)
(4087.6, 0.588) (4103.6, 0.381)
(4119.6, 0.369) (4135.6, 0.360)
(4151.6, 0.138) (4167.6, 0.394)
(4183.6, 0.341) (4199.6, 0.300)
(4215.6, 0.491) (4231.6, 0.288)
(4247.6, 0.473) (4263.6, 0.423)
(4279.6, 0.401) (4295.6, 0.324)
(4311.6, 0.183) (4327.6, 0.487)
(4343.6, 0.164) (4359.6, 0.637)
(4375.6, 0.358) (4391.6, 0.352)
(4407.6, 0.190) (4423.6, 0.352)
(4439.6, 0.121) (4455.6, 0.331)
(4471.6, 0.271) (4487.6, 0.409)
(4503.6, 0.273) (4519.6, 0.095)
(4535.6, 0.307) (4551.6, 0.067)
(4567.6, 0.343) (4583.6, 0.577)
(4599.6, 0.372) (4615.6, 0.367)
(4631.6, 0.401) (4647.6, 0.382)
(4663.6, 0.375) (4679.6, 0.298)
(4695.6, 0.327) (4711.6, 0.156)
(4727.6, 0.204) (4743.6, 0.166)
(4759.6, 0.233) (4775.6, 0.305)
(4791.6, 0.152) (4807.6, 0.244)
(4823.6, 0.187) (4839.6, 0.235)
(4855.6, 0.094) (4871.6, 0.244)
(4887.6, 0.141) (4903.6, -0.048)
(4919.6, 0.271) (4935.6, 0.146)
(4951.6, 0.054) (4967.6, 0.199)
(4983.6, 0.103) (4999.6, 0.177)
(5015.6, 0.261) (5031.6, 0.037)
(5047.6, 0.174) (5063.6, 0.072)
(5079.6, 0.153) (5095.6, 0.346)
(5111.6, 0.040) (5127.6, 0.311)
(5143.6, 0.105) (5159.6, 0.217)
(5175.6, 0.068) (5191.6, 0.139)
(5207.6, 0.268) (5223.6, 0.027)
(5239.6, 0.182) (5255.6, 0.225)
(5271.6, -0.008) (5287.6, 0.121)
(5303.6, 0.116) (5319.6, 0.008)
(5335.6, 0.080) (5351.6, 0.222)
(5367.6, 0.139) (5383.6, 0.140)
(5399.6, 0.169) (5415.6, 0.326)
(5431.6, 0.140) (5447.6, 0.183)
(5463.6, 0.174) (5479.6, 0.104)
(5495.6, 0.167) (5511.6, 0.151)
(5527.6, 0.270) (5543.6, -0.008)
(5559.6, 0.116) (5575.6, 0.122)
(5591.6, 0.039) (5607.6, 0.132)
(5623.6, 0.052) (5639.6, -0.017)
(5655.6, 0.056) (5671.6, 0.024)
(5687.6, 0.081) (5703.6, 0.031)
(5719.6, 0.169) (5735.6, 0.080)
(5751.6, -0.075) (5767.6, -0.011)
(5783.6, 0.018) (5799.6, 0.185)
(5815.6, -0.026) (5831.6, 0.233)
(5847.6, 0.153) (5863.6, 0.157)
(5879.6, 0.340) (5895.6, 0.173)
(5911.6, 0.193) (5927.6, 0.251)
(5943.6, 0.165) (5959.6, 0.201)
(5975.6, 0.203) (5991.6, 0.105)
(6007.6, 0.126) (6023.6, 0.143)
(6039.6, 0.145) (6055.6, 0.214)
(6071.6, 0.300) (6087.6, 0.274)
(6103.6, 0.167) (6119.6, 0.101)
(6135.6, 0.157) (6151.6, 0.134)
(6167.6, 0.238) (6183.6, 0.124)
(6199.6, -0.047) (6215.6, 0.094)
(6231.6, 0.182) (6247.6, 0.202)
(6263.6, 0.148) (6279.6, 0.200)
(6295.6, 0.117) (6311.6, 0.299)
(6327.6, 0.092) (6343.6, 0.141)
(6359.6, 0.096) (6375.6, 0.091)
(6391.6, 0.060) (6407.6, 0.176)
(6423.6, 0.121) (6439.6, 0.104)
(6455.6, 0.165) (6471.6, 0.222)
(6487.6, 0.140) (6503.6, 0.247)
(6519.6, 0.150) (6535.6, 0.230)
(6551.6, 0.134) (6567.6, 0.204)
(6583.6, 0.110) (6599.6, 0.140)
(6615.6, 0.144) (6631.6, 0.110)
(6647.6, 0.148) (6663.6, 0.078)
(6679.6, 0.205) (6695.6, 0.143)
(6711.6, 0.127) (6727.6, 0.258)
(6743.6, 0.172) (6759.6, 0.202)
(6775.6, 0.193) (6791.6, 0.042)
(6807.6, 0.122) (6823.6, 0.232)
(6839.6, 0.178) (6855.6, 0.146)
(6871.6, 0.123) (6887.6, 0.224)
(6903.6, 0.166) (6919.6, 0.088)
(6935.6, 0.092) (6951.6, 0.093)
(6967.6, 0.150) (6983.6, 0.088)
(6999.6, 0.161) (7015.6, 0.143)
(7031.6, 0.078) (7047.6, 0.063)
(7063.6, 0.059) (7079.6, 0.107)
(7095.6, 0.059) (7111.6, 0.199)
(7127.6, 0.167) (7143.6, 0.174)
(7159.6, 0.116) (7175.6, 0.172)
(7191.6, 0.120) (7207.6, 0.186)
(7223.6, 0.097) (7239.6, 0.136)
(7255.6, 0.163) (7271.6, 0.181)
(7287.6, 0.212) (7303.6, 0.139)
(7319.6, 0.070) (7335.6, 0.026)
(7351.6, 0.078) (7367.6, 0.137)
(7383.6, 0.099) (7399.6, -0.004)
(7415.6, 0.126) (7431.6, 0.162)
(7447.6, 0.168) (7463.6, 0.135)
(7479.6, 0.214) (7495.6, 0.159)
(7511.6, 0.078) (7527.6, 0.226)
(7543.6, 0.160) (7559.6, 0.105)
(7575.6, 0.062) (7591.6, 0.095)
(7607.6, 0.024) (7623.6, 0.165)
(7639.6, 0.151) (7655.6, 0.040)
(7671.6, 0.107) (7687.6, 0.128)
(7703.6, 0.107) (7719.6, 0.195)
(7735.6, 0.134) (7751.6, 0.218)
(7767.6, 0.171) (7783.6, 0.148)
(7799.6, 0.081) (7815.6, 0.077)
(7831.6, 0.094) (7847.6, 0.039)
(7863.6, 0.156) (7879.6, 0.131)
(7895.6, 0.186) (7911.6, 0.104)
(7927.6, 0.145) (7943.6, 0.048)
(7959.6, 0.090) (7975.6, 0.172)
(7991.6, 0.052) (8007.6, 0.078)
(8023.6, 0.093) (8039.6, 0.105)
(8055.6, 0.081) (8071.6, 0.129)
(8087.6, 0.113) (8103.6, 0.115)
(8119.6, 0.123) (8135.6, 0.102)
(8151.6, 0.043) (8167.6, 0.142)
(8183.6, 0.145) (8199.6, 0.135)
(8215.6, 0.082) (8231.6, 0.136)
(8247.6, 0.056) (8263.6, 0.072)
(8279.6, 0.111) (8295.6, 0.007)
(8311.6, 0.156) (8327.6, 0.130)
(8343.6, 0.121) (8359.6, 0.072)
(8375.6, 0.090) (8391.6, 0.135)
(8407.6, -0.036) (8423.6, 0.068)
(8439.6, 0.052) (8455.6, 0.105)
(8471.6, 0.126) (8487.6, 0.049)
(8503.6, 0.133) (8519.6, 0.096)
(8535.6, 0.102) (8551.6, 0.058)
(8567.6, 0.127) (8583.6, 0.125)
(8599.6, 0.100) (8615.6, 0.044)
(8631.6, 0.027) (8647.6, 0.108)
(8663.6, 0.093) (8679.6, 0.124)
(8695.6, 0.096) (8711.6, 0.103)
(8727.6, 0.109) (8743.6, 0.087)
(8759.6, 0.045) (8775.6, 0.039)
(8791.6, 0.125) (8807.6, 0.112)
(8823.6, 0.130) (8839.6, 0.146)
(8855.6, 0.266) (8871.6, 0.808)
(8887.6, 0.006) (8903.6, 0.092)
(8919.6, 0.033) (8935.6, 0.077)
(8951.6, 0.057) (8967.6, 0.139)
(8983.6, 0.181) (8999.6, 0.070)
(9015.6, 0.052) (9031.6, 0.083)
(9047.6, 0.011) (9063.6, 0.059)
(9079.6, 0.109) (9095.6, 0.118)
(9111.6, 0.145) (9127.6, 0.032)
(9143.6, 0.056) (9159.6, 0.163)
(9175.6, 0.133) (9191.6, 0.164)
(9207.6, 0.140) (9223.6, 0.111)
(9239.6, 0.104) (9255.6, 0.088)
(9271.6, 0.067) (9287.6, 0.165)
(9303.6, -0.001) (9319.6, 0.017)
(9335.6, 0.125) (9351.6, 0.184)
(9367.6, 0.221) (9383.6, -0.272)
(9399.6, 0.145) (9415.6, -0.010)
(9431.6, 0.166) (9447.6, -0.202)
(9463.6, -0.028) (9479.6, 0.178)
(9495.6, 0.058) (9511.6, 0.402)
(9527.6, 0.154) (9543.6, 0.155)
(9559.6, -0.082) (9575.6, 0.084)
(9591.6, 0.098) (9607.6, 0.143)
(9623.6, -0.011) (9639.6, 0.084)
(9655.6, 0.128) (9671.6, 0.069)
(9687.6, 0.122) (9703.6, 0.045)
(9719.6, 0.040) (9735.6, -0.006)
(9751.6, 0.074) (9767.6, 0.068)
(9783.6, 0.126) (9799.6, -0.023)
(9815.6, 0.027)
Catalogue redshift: 1.379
